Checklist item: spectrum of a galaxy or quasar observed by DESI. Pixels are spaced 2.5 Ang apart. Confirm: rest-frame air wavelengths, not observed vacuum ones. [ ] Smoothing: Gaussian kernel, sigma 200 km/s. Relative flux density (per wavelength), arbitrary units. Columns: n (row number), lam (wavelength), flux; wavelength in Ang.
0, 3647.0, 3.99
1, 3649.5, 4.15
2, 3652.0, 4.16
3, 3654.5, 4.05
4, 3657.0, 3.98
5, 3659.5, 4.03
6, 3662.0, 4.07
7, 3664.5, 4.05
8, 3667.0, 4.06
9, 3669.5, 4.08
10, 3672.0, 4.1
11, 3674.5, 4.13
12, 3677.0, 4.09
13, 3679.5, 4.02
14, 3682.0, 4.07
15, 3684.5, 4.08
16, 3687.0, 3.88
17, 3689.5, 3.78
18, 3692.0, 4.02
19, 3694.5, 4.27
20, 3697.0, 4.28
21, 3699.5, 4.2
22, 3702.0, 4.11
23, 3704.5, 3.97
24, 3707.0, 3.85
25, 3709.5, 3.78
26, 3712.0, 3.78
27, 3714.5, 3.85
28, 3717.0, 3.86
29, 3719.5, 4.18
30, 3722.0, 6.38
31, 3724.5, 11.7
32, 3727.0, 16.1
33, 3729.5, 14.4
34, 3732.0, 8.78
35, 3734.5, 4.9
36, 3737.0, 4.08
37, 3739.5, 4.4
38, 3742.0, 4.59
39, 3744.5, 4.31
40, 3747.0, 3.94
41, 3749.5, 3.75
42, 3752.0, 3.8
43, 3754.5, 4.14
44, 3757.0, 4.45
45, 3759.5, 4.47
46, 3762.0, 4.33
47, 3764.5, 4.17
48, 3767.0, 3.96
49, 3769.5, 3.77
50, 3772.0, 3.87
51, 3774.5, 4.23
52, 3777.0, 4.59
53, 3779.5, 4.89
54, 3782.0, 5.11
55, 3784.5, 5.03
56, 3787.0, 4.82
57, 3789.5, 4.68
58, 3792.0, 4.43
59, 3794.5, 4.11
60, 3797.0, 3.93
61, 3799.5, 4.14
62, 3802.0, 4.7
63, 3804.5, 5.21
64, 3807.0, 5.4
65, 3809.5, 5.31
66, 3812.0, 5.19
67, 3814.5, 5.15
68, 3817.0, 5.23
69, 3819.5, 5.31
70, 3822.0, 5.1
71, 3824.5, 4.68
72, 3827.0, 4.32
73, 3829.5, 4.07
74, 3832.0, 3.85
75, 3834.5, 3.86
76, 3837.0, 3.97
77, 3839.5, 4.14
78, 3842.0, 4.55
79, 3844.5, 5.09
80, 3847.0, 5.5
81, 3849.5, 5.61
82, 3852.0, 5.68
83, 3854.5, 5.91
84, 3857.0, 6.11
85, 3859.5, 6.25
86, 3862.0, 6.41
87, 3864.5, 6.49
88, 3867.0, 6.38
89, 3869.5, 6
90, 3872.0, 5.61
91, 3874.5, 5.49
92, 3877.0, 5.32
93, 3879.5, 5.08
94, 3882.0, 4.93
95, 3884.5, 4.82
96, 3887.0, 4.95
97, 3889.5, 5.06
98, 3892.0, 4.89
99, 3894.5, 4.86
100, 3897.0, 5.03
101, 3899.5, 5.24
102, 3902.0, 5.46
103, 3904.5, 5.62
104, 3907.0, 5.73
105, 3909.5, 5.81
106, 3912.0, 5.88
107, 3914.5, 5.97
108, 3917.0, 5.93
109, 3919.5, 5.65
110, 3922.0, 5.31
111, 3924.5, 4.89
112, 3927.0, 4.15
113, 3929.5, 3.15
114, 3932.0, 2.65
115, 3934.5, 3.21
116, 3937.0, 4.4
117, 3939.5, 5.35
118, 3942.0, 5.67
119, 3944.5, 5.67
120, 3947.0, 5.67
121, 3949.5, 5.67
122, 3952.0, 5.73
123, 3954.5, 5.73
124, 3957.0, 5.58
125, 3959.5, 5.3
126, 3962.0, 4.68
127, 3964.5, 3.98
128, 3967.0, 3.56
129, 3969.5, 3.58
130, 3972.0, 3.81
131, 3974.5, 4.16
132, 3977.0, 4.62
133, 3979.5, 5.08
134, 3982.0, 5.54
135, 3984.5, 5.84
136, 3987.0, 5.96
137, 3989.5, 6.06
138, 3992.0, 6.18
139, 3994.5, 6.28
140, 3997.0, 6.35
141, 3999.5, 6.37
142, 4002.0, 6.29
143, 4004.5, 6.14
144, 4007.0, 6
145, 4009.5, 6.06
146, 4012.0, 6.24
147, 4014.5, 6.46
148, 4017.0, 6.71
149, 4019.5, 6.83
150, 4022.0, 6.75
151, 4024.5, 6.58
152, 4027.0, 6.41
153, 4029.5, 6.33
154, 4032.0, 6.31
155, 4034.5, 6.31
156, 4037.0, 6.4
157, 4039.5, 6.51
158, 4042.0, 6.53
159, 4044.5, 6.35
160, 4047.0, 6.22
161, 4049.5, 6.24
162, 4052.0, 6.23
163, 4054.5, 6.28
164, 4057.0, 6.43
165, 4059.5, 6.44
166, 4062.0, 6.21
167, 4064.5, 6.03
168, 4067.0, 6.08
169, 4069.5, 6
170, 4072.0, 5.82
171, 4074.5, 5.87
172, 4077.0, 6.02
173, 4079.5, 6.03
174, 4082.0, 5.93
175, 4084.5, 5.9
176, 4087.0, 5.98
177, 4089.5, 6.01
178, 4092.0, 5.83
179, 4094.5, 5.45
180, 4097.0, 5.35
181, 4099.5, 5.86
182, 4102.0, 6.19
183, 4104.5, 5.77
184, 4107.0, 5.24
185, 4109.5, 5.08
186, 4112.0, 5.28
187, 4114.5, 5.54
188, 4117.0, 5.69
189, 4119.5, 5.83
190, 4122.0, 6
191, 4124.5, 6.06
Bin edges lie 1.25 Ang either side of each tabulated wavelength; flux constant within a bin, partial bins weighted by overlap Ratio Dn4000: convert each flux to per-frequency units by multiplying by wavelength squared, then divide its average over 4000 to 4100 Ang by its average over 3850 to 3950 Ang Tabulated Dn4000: 1.26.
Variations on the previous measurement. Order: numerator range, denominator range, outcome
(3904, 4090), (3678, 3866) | 1.28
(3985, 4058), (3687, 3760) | 1.38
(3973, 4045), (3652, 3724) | 1.73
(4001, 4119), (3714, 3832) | 1.35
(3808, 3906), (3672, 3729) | 1.10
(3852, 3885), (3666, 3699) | 1.56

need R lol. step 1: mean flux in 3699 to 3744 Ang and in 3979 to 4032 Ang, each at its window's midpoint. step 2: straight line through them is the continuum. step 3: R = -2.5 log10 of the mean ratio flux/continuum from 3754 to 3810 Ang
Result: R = 0.34 mag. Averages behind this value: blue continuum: 6.16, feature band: 4.5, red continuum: 6.23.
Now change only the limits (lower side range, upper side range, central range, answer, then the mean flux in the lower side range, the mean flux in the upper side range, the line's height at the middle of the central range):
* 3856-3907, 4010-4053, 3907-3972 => 0.19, 5.5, 6.43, 5.86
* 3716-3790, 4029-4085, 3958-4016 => 0.12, 5.54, 6.2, 6.04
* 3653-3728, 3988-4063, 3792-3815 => 0.11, 4.72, 6.35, 5.27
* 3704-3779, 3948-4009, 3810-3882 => 0.03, 5.36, 5.36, 5.36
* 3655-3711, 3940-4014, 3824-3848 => 0.09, 4.04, 5.45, 4.77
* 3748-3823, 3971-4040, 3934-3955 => 0.07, 4.57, 6.02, 5.62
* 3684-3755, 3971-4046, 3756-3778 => 0.29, 5.38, 6.06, 5.49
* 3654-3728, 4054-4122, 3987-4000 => -0.12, 4.73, 5.85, 5.59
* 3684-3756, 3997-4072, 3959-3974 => 0.44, 5.36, 6.33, 6.12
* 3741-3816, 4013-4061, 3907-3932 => 0.09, 4.48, 6.44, 5.55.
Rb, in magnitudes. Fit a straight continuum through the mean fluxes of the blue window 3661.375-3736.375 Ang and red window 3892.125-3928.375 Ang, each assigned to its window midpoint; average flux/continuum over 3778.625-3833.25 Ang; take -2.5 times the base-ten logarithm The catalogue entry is 0.12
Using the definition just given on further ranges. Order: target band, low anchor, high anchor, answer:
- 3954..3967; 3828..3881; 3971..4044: 0.19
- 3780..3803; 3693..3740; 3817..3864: 0.19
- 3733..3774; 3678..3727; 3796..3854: 0.14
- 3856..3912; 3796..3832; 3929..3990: -0.15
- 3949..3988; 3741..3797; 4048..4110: 0.10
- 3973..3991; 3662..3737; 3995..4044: 0.18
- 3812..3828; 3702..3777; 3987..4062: 0.13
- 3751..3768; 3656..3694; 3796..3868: 0.10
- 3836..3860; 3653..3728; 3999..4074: 0.04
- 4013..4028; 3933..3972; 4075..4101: -0.23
